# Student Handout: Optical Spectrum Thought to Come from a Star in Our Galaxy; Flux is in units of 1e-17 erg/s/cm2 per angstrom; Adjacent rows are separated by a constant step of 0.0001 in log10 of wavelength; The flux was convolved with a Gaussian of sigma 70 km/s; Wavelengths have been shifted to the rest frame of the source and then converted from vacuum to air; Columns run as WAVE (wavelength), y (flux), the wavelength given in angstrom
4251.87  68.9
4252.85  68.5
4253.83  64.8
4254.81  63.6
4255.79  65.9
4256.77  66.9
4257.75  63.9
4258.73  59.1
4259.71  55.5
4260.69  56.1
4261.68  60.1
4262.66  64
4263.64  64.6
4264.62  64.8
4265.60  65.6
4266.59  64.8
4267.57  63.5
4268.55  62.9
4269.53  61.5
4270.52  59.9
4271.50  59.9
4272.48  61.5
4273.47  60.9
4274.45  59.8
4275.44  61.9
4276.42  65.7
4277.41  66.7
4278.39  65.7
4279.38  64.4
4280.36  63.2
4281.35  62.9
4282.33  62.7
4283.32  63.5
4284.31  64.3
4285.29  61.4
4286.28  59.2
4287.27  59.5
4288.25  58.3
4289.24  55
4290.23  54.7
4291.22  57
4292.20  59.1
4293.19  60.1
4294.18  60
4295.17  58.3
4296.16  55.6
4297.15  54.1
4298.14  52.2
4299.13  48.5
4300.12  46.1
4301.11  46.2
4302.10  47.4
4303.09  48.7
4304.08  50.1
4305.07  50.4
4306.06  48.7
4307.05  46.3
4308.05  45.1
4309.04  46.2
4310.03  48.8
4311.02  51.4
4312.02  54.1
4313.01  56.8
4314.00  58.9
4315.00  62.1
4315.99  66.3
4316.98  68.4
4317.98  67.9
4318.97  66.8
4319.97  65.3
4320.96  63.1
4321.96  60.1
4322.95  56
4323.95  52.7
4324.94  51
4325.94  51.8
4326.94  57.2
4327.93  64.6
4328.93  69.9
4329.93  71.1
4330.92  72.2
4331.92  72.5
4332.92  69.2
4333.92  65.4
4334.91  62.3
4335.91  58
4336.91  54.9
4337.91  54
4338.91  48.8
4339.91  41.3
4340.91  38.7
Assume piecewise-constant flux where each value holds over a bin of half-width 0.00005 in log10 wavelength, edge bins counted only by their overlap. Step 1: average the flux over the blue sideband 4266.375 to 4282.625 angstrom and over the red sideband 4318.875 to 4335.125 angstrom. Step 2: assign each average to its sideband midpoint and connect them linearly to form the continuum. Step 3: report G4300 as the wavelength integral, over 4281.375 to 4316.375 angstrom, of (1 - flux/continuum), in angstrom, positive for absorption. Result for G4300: 4.5 angstrom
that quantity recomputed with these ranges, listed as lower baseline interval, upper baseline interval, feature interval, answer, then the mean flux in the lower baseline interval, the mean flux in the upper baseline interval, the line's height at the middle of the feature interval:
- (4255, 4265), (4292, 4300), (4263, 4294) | -1.65 angstrom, 62.1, 55.4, 58.6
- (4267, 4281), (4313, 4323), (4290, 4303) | 1.96 angstrom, 62.7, 63.5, 63.1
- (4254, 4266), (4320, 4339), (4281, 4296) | 0.57 angstrom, 62.5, 61.2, 62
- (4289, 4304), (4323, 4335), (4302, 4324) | 0.95 angstrom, 53.4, 63.1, 58.3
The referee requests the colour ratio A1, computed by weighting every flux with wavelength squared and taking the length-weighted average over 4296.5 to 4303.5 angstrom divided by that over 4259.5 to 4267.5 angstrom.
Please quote 0.8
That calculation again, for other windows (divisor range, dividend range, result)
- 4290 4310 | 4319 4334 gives 1.23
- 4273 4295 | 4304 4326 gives 0.93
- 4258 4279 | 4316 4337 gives 1.04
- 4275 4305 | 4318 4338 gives 1.10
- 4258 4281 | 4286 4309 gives 0.86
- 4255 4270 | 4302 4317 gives 0.86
